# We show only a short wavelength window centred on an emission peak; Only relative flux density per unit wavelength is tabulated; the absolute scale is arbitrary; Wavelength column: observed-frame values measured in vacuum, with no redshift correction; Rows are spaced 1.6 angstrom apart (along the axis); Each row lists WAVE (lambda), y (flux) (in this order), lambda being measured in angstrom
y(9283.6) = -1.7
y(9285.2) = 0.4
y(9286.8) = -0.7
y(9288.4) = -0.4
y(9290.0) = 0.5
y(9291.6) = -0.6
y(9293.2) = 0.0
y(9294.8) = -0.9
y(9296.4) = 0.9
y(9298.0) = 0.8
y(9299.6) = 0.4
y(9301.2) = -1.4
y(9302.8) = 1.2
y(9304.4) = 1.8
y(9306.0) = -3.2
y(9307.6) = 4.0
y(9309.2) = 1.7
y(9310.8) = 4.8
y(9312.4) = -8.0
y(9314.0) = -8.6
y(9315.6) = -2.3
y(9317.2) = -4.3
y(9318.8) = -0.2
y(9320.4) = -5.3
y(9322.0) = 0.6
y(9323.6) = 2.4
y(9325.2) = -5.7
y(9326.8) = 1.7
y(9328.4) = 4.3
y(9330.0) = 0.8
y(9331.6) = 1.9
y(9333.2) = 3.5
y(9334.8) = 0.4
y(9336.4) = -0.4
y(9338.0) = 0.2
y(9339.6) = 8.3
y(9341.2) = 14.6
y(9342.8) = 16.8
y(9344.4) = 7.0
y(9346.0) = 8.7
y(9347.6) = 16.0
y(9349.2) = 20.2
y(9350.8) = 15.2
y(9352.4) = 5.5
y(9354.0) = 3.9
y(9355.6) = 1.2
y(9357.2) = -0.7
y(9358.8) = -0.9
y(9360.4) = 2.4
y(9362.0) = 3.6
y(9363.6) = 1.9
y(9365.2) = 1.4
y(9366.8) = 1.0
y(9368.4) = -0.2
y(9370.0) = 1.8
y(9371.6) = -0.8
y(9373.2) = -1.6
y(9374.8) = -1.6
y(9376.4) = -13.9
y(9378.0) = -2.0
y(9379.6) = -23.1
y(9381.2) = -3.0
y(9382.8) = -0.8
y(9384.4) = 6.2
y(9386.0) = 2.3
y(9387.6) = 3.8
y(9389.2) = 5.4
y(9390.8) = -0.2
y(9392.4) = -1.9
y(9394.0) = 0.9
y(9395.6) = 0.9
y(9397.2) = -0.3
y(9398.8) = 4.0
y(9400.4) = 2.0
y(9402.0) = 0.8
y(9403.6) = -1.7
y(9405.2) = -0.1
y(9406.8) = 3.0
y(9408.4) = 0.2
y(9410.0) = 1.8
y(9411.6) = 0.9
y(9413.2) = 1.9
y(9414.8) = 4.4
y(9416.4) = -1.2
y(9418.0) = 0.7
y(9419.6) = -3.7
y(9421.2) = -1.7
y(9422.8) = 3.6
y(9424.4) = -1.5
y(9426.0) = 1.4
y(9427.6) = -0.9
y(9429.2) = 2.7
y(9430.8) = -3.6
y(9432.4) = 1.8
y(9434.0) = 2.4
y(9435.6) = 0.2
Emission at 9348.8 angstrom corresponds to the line [O II] 3727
